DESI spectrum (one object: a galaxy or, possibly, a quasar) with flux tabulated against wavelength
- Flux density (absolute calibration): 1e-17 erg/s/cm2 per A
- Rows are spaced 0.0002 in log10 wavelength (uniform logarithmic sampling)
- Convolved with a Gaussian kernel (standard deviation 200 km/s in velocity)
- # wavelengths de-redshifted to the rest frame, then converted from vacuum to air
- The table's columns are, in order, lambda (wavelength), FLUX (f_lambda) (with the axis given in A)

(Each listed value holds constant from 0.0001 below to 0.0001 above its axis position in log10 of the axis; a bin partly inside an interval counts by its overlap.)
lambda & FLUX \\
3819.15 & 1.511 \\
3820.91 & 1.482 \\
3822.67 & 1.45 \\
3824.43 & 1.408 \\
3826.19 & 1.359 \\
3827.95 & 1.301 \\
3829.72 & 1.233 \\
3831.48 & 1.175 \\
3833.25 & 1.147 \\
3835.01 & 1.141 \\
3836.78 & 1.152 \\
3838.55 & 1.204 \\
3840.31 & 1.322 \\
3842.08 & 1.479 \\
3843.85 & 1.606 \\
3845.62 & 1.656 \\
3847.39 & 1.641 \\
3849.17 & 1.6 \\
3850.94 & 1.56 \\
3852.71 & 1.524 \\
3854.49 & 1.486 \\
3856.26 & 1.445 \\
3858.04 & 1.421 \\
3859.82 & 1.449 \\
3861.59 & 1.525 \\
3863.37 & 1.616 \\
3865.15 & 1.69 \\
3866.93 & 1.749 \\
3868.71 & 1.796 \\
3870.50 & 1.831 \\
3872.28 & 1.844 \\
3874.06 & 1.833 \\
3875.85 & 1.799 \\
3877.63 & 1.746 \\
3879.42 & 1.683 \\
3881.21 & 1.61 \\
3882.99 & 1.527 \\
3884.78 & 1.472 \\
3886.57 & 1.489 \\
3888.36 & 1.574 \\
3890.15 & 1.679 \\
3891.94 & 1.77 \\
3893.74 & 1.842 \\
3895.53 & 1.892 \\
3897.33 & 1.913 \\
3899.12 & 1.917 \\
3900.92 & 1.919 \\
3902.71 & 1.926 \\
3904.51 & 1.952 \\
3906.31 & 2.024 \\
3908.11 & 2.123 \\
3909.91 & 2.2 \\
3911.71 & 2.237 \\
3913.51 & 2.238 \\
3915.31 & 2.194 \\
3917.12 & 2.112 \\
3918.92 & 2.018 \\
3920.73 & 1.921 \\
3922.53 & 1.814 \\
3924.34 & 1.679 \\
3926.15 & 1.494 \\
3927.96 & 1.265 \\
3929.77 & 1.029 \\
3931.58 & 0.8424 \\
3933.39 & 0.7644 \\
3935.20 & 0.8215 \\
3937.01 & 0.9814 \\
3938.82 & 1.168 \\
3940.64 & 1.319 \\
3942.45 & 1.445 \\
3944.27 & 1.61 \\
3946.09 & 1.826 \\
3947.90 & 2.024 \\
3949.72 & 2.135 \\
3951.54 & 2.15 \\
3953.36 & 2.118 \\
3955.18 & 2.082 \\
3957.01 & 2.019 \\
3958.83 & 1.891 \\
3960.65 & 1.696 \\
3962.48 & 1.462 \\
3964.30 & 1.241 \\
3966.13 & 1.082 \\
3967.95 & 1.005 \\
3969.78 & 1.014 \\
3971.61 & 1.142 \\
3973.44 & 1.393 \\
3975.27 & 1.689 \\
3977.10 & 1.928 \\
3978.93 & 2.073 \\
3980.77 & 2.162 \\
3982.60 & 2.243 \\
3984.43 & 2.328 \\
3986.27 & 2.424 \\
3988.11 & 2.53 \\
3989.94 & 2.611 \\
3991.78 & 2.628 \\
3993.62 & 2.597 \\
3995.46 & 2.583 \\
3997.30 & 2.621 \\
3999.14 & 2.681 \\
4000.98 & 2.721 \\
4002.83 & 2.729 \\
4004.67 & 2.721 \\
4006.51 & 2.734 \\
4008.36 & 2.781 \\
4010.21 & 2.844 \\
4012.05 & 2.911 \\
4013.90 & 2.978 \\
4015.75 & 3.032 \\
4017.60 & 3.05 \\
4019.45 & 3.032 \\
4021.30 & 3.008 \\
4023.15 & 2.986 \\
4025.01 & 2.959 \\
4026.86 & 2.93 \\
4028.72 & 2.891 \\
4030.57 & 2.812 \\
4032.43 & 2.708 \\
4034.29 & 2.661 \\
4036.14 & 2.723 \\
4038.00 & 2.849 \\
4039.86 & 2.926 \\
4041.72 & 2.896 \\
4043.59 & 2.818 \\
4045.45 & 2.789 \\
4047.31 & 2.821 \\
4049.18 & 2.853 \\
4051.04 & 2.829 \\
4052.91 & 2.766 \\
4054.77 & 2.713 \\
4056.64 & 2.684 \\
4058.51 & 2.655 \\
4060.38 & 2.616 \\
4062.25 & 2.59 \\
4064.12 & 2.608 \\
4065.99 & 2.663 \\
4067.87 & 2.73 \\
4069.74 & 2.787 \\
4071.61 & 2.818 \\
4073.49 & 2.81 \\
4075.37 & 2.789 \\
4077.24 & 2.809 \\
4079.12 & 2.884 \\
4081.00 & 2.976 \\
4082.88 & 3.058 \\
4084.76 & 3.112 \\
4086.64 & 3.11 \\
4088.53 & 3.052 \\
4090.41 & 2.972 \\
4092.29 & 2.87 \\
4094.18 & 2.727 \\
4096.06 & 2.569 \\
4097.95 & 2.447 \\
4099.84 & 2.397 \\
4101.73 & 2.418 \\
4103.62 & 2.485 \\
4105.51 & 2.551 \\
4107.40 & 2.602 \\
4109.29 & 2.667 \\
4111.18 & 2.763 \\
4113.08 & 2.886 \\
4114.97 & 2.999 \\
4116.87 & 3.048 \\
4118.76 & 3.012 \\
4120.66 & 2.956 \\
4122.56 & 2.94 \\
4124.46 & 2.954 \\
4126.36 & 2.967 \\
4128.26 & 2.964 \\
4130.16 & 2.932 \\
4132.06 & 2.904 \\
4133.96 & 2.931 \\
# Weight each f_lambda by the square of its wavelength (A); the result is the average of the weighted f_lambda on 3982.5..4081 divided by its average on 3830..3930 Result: 1.8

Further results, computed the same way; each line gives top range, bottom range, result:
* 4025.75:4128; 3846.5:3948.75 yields 1.84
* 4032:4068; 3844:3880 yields 1.84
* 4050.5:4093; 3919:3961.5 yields 1.91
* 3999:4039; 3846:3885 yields 1.89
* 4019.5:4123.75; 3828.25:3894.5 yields 2.01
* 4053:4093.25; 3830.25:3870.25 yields 2.14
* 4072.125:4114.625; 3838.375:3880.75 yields 1.93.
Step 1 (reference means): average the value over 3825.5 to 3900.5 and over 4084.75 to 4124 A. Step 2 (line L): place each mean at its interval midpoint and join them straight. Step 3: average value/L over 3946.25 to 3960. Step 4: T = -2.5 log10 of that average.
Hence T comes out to -0.010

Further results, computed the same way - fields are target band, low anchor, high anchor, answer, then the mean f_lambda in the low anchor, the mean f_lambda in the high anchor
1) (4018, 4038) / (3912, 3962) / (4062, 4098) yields -0.19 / 1.66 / 2.83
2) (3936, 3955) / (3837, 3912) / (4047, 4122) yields 0.22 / 1.7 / 2.78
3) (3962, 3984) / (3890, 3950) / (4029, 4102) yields 0.33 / 1.7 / 2.78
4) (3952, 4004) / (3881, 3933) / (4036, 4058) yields 0.14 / 1.77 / 2.81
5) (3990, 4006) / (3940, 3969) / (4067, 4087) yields -0.25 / 1.69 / 2.89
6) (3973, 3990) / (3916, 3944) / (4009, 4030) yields 0.08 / 1.39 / 2.96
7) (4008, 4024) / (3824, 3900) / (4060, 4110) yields -0.24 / 1.56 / 2.75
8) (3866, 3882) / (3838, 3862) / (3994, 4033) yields -0.05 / 1.5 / 2.84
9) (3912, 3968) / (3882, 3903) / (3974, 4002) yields 0.26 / 1.74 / 2.38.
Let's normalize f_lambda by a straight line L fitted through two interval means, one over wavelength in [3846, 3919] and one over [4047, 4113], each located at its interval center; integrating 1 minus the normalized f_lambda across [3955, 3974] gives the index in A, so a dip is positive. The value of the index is 6.5 A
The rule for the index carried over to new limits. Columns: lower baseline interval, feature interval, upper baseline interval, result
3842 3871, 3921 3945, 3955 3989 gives 6.1 A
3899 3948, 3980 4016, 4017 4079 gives -4.4 A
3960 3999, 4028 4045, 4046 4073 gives -2.1 A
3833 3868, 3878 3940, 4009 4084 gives 6.2 A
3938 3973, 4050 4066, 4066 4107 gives -1.1 A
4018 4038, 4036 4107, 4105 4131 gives 2.7 A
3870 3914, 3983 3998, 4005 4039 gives 0.6 A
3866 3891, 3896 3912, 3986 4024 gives -0.9 A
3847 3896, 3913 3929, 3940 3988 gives -1.3 A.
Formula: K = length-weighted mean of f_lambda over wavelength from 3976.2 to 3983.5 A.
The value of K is 2.1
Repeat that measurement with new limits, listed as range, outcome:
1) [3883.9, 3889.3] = 1.51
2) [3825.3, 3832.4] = 1.27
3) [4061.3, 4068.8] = 2.65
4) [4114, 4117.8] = 3.02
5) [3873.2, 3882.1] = 1.73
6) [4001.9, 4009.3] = 2.74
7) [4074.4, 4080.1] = 2.83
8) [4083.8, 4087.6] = 3.11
